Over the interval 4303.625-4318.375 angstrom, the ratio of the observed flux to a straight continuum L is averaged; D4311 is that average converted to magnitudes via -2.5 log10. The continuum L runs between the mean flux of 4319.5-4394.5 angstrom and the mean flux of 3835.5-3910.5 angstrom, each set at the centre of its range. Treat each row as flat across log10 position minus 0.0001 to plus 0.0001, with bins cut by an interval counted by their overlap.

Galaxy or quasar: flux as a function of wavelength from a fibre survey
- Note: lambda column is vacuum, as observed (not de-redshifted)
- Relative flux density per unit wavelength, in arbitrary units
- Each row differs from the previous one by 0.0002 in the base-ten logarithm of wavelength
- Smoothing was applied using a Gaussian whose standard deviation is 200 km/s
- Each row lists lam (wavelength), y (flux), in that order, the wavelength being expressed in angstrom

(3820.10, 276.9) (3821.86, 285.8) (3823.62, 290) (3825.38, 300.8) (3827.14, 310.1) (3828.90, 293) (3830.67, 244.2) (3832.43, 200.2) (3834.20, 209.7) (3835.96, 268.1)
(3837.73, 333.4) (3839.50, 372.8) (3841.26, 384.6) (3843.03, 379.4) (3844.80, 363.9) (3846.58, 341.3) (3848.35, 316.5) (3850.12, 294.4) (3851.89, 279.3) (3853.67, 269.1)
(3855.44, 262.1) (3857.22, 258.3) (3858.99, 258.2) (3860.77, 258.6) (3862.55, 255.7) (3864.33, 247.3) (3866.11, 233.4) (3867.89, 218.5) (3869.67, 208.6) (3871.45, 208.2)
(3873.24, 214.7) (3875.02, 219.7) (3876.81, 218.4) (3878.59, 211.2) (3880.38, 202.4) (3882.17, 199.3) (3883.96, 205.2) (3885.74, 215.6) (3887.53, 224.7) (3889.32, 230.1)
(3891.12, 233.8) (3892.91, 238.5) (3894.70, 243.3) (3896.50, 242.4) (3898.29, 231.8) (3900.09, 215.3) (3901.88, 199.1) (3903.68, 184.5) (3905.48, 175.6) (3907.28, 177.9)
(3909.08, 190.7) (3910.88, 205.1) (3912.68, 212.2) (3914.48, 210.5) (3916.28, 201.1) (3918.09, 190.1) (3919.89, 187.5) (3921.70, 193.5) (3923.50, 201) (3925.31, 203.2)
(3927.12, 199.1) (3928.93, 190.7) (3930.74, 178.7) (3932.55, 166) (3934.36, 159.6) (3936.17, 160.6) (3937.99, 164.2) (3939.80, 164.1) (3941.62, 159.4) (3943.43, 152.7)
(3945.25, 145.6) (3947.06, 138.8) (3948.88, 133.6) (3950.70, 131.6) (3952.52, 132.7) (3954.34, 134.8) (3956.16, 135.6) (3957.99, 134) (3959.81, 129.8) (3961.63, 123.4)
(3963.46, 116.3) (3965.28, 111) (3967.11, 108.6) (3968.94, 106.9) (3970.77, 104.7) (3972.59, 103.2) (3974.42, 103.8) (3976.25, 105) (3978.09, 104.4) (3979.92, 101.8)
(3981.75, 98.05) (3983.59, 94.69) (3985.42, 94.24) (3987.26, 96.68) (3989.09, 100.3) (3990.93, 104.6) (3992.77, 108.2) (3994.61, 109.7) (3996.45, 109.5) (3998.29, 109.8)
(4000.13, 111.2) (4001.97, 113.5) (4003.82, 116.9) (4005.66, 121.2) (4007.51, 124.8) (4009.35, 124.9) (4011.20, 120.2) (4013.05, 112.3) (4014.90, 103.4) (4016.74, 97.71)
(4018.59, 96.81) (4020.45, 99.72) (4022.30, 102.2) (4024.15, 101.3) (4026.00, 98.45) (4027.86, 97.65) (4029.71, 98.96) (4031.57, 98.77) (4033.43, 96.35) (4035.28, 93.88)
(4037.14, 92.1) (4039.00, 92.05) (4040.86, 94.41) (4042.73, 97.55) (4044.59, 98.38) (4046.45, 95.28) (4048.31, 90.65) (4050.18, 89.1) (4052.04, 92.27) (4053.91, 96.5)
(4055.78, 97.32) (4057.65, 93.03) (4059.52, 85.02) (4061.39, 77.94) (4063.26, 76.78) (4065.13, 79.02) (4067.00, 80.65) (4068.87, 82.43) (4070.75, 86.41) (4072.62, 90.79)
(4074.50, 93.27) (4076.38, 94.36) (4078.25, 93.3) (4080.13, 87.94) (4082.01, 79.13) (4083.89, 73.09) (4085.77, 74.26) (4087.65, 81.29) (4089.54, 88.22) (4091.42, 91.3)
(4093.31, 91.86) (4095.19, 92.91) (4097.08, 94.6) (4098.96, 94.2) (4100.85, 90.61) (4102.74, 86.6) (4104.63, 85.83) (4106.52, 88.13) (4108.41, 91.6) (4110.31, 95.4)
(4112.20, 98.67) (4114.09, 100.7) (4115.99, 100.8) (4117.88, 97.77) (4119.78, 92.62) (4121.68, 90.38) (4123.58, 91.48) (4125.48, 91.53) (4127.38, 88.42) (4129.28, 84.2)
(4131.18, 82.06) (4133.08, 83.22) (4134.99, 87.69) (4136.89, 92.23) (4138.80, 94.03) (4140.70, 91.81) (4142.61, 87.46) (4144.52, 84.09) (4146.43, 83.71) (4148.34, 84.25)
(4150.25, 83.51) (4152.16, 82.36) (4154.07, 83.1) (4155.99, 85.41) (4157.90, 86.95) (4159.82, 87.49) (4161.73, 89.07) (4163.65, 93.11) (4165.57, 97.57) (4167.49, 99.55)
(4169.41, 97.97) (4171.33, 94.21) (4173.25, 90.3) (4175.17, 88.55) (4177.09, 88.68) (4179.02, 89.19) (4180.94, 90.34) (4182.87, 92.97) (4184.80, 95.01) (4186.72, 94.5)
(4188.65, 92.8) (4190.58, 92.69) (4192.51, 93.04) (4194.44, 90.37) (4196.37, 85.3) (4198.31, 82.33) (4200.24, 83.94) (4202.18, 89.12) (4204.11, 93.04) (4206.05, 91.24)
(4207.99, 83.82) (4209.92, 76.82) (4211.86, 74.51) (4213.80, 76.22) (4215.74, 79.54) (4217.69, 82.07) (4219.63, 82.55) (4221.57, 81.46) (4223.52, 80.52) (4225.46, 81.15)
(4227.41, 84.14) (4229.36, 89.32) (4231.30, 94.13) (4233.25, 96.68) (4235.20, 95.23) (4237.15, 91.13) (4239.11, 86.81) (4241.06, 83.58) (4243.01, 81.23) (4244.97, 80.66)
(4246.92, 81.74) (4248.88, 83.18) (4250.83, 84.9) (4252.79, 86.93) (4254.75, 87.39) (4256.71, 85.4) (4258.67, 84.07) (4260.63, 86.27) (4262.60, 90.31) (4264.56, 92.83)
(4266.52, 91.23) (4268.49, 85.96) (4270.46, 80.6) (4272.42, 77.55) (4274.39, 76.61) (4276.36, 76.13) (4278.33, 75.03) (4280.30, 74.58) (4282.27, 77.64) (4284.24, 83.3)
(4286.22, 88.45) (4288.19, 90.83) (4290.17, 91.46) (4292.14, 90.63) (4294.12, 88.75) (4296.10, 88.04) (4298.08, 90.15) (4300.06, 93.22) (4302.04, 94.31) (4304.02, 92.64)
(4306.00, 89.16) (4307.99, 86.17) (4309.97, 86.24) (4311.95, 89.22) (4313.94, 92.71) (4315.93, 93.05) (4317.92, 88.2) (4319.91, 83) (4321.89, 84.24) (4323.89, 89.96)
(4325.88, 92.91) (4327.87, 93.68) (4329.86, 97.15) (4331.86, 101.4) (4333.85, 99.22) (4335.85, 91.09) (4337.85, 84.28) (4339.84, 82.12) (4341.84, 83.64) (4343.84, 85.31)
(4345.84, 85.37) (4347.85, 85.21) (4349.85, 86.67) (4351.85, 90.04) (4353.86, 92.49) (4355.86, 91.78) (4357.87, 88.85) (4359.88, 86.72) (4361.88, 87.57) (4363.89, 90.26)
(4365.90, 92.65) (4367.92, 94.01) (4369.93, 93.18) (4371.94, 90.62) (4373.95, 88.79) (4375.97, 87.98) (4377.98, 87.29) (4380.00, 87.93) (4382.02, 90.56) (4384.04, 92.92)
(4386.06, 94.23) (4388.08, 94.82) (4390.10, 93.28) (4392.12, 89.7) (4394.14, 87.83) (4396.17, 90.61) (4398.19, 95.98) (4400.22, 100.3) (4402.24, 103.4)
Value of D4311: 0.174 mag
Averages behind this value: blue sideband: 249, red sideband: 90.1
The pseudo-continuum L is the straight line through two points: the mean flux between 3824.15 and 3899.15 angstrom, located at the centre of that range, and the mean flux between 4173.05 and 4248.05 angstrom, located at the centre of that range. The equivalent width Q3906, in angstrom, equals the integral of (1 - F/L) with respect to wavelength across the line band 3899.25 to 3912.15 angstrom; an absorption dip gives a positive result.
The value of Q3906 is 2.42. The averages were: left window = 260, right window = 86.8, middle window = 193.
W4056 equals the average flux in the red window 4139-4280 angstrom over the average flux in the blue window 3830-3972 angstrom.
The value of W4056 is 0.4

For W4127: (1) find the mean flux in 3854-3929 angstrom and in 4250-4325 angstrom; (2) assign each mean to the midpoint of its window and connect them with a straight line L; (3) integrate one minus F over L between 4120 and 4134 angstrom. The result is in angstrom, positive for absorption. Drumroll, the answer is 5.2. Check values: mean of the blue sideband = 217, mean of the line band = 87.6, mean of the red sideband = 86.5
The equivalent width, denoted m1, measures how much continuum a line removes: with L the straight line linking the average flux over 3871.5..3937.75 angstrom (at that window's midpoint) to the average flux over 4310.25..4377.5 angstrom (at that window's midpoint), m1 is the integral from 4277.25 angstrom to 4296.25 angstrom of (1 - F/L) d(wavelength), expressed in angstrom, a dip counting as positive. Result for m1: 3.6 angstrom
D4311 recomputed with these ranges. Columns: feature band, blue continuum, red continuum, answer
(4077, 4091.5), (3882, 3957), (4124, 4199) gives 0.40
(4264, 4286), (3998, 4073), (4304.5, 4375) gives 0.13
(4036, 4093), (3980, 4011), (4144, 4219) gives 0.15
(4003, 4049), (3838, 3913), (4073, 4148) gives 0.38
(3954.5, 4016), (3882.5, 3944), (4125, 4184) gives 0.43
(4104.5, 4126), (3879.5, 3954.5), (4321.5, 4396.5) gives 0.47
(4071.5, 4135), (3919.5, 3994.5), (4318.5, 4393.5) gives 0.30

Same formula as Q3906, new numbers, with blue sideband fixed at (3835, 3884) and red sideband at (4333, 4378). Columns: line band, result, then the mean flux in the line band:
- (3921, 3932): 2.27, 193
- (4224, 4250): 8.89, 86.7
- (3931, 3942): 3.52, 163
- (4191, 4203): 4.81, 87.5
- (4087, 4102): 7.56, 90.7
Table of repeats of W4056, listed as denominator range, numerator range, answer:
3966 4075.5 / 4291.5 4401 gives 0.91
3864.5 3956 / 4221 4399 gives 0.46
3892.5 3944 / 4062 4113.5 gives 0.45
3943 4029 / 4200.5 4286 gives 0.74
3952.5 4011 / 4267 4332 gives 0.78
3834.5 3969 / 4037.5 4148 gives 0.43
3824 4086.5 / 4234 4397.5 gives 0.54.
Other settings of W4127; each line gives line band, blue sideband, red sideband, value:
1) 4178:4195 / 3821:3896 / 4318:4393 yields 6.4 angstrom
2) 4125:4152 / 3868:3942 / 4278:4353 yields 9.9 angstrom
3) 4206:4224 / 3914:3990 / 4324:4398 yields 4.7 angstrom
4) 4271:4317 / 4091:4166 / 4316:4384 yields 1.7 angstrom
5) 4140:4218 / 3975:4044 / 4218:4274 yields 2.5 angstrom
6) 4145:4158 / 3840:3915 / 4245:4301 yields 4.8 angstrom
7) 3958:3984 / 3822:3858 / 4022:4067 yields 9.0 angstrom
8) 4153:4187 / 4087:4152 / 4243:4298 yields -1.2 angstrom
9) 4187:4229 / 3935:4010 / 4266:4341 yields 5.3 angstrom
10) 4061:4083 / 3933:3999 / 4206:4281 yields 4.5 angstrom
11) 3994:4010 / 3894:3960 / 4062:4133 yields 2.6 angstrom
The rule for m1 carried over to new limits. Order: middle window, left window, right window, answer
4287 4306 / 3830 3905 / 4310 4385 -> 2.8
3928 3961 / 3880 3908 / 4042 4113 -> 5.4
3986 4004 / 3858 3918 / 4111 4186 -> 6.3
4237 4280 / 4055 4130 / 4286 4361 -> 2.7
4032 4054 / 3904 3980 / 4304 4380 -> 7.0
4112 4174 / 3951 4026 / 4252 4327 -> 5.2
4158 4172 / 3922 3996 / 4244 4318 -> 1.3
